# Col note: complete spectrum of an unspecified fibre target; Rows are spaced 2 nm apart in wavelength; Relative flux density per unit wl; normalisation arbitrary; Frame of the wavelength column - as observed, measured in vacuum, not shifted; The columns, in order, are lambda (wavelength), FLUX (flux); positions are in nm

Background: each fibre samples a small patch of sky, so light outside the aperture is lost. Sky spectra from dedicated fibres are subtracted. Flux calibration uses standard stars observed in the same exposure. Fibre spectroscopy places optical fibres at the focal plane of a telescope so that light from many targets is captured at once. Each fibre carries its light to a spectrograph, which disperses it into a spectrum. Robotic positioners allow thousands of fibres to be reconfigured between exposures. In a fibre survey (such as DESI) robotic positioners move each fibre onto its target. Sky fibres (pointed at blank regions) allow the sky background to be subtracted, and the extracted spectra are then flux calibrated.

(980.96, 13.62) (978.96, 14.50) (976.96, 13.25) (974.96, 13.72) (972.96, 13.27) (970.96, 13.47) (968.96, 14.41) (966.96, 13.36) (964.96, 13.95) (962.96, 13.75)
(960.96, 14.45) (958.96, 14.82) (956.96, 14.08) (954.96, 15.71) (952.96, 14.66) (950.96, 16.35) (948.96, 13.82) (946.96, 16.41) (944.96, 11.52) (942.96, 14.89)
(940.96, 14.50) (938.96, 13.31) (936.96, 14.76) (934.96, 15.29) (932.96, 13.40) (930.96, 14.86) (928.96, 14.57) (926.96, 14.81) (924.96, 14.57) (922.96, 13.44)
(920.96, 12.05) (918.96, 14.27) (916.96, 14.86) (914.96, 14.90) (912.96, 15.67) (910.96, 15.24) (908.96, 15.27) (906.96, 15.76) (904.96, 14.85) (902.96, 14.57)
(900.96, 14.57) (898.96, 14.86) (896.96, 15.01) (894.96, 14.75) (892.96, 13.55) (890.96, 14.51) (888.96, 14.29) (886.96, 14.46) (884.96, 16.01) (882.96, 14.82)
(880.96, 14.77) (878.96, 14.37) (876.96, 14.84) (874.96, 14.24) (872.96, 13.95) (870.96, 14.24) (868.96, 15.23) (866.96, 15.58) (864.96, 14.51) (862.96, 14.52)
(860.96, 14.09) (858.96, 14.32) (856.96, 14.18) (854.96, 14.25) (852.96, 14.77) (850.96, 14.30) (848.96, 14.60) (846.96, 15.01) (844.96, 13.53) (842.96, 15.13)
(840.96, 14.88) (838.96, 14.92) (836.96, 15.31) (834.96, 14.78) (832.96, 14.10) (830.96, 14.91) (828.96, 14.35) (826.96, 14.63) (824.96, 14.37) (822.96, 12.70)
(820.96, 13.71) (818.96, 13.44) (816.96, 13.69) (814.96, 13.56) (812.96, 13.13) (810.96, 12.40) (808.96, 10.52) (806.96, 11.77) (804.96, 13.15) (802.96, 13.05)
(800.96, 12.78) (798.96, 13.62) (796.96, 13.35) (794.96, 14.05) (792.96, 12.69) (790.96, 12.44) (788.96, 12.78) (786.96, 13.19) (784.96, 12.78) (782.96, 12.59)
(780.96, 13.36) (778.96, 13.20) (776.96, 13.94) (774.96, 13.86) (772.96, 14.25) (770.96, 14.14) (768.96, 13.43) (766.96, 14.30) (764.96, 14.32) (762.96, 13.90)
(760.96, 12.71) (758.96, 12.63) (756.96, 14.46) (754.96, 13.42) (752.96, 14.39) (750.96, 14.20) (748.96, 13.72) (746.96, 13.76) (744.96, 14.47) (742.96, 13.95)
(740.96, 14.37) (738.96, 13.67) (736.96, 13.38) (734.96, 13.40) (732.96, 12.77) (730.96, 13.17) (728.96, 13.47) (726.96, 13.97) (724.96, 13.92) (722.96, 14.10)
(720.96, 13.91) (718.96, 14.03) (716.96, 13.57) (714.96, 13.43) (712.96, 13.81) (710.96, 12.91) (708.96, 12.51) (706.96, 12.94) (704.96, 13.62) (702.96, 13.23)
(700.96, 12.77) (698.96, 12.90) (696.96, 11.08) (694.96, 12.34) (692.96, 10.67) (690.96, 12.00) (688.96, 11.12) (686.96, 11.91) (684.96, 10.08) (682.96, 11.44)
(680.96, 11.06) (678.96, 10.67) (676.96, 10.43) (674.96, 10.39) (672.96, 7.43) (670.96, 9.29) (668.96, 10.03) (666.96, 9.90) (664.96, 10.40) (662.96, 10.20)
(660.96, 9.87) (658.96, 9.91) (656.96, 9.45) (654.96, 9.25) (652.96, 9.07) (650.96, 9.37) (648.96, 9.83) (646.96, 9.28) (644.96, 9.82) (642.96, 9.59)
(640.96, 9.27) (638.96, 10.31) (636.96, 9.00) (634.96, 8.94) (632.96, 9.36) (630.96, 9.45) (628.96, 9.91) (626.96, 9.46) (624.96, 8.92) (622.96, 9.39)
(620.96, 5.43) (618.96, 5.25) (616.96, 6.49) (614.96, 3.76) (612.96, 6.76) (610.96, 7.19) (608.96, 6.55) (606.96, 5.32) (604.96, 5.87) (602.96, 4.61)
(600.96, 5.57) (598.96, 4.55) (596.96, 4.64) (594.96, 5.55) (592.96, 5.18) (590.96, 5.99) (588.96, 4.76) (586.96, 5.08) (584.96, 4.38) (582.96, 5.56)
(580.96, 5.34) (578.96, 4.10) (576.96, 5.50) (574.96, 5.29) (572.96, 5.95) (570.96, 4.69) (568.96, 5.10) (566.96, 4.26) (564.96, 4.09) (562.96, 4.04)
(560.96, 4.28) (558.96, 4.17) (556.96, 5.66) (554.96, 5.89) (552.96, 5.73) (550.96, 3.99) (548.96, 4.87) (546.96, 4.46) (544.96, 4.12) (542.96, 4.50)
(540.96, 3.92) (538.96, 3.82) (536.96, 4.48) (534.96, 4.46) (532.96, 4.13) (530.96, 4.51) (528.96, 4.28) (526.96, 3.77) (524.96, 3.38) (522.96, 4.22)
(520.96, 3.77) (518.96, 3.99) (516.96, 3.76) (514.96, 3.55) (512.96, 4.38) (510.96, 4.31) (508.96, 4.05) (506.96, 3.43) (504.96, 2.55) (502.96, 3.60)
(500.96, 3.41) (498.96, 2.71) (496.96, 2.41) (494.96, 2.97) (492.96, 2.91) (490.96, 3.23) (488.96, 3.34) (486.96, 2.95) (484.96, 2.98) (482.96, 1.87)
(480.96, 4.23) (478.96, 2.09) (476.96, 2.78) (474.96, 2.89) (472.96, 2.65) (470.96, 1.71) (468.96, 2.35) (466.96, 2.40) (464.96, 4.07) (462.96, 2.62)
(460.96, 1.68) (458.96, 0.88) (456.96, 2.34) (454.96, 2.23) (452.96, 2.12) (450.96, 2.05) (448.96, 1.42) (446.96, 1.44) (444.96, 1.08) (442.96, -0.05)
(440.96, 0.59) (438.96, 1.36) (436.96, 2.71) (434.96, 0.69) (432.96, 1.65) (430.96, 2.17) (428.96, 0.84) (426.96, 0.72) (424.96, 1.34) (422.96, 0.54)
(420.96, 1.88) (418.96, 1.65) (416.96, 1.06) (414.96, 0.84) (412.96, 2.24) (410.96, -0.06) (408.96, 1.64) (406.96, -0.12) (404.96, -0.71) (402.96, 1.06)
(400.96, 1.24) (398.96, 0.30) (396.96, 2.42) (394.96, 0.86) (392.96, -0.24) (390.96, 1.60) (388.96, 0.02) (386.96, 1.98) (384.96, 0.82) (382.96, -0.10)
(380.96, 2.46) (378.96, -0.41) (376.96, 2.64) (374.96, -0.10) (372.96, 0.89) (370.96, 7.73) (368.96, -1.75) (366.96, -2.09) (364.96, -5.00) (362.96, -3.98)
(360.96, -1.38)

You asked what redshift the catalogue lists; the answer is 0.56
